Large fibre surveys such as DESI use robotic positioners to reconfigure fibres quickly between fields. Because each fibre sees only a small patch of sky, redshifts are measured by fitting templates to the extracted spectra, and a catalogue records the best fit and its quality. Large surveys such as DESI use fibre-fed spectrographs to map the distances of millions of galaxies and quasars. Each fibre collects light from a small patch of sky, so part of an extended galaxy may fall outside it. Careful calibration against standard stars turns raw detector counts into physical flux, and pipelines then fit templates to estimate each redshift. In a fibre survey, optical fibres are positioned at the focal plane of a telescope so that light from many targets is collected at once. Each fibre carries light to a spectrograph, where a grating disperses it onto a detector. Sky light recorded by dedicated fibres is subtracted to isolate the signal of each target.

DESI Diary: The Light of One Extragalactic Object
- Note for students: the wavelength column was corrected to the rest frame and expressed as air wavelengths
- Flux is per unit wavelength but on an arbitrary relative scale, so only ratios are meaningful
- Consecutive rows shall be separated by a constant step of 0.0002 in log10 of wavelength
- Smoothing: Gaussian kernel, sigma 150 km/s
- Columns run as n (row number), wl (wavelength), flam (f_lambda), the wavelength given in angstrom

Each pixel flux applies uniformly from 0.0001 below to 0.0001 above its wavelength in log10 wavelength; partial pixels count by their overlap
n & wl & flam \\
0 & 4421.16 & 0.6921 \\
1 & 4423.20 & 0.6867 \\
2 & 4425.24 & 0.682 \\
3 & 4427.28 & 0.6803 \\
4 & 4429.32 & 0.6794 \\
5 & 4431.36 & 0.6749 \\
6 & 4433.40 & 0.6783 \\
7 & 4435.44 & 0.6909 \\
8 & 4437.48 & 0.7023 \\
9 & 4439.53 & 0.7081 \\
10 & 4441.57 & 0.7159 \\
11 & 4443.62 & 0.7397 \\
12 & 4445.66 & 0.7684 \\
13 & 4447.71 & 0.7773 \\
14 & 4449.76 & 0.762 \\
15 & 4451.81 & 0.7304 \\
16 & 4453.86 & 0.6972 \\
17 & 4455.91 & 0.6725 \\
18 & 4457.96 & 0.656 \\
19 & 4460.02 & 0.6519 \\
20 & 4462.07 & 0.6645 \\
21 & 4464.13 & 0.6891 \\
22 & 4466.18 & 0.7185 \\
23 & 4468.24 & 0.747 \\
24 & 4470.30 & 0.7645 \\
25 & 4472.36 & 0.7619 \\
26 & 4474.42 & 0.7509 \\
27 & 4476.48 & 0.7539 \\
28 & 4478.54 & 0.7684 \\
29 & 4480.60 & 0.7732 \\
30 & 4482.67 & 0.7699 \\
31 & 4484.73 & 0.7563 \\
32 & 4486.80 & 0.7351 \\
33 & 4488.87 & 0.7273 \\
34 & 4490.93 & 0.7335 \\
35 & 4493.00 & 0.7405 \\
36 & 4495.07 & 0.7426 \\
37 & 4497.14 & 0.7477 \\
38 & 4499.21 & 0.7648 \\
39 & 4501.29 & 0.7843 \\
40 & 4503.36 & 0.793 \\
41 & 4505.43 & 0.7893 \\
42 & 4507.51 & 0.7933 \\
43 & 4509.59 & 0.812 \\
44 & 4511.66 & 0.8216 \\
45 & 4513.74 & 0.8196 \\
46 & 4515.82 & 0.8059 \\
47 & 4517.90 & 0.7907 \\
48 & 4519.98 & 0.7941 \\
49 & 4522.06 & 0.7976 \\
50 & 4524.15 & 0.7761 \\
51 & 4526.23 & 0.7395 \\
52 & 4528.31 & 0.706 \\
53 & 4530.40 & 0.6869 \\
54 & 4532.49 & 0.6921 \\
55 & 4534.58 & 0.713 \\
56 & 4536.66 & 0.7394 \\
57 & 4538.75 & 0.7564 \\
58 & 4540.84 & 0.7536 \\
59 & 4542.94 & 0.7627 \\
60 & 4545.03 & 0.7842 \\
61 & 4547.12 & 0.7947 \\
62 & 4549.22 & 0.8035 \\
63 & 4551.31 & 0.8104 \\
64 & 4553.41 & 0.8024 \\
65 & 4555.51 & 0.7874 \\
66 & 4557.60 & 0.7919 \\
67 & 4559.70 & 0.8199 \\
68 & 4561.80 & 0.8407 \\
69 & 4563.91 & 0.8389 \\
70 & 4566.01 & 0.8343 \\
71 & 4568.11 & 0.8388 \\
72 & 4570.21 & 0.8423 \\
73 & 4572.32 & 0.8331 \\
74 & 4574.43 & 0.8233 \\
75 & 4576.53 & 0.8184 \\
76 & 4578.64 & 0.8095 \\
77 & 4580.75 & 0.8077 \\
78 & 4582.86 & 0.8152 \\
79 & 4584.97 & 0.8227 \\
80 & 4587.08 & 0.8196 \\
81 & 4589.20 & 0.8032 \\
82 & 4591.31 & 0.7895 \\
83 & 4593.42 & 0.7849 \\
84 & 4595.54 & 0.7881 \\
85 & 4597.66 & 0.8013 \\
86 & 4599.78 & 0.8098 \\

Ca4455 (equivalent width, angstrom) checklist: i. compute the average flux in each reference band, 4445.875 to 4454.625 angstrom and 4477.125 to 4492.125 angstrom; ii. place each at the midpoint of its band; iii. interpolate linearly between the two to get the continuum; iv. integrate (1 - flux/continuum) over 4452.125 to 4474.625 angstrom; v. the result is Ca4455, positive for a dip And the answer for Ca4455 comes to 1.3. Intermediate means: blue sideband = 0.745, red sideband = 0.752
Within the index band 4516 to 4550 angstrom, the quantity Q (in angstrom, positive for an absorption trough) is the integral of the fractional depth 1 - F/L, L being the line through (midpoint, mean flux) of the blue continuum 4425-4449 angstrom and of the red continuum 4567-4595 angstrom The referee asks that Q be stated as 1.0 angstrom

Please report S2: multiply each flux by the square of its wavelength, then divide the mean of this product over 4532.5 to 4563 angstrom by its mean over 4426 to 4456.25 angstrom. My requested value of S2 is 1.15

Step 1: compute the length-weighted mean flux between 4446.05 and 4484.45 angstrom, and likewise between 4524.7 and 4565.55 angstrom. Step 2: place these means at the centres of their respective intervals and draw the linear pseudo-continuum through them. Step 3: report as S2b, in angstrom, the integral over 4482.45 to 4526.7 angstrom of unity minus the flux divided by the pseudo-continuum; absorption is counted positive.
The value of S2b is -1.5 angstrom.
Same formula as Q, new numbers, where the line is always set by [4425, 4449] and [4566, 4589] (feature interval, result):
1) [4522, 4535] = 1.0 angstrom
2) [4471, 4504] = -0.3 angstrom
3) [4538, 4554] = 0.3 angstrom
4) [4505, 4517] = -0.6 angstrom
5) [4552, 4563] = 0.0 angstrom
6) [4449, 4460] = 0.4 angstrom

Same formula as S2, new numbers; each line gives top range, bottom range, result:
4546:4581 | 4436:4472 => 1.20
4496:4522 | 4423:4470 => 1.16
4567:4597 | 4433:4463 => 1.22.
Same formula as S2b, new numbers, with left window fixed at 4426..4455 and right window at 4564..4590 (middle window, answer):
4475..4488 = -0.2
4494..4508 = -0.2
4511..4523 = -0.5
